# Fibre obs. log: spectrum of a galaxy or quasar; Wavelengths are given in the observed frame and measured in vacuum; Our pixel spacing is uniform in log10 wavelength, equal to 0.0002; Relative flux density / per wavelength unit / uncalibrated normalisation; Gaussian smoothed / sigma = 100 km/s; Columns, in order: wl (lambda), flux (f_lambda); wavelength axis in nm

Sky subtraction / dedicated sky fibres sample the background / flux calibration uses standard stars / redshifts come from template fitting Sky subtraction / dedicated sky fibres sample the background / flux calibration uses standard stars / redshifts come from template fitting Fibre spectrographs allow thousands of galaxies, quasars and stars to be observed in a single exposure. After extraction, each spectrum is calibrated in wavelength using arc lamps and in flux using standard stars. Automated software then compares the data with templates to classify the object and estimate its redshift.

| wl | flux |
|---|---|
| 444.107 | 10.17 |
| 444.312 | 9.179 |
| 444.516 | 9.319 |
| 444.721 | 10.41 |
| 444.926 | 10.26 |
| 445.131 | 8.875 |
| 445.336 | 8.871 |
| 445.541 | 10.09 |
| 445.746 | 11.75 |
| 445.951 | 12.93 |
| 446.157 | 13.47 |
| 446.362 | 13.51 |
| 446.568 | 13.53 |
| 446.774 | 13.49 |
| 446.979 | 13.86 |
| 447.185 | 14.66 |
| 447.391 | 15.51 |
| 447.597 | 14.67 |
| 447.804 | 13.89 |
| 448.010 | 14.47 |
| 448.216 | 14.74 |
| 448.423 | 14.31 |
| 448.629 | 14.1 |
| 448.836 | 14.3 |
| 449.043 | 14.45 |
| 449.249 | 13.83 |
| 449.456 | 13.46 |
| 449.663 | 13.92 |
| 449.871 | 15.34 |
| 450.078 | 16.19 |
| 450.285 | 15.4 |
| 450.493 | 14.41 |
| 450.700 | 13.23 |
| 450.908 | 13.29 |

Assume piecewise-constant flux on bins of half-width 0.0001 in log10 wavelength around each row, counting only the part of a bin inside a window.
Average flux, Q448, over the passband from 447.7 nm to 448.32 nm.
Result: 14.3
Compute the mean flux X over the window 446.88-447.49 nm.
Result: 14.7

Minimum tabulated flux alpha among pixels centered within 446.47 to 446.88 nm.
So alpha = 13.49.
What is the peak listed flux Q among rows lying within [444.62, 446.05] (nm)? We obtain 12.93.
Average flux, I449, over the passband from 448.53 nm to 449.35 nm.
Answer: 14.2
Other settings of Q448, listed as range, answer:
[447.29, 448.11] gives 14.6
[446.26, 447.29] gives 13.8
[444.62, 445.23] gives 9.85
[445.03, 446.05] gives 10.5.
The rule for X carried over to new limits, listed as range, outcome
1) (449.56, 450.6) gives 15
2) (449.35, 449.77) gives 13.7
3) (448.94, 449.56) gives 13.9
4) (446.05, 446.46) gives 13.5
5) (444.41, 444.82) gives 9.86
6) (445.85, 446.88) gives 13.4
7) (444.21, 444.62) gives 9.26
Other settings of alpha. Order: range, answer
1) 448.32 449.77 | 13.46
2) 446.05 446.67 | 13.47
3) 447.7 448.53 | 13.89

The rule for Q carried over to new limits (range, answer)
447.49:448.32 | 14.74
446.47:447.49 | 15.51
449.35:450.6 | 16.19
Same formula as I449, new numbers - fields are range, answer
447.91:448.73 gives 14.4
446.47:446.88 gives 13.5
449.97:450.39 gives 15.8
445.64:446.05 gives 12.3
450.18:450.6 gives 14.9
